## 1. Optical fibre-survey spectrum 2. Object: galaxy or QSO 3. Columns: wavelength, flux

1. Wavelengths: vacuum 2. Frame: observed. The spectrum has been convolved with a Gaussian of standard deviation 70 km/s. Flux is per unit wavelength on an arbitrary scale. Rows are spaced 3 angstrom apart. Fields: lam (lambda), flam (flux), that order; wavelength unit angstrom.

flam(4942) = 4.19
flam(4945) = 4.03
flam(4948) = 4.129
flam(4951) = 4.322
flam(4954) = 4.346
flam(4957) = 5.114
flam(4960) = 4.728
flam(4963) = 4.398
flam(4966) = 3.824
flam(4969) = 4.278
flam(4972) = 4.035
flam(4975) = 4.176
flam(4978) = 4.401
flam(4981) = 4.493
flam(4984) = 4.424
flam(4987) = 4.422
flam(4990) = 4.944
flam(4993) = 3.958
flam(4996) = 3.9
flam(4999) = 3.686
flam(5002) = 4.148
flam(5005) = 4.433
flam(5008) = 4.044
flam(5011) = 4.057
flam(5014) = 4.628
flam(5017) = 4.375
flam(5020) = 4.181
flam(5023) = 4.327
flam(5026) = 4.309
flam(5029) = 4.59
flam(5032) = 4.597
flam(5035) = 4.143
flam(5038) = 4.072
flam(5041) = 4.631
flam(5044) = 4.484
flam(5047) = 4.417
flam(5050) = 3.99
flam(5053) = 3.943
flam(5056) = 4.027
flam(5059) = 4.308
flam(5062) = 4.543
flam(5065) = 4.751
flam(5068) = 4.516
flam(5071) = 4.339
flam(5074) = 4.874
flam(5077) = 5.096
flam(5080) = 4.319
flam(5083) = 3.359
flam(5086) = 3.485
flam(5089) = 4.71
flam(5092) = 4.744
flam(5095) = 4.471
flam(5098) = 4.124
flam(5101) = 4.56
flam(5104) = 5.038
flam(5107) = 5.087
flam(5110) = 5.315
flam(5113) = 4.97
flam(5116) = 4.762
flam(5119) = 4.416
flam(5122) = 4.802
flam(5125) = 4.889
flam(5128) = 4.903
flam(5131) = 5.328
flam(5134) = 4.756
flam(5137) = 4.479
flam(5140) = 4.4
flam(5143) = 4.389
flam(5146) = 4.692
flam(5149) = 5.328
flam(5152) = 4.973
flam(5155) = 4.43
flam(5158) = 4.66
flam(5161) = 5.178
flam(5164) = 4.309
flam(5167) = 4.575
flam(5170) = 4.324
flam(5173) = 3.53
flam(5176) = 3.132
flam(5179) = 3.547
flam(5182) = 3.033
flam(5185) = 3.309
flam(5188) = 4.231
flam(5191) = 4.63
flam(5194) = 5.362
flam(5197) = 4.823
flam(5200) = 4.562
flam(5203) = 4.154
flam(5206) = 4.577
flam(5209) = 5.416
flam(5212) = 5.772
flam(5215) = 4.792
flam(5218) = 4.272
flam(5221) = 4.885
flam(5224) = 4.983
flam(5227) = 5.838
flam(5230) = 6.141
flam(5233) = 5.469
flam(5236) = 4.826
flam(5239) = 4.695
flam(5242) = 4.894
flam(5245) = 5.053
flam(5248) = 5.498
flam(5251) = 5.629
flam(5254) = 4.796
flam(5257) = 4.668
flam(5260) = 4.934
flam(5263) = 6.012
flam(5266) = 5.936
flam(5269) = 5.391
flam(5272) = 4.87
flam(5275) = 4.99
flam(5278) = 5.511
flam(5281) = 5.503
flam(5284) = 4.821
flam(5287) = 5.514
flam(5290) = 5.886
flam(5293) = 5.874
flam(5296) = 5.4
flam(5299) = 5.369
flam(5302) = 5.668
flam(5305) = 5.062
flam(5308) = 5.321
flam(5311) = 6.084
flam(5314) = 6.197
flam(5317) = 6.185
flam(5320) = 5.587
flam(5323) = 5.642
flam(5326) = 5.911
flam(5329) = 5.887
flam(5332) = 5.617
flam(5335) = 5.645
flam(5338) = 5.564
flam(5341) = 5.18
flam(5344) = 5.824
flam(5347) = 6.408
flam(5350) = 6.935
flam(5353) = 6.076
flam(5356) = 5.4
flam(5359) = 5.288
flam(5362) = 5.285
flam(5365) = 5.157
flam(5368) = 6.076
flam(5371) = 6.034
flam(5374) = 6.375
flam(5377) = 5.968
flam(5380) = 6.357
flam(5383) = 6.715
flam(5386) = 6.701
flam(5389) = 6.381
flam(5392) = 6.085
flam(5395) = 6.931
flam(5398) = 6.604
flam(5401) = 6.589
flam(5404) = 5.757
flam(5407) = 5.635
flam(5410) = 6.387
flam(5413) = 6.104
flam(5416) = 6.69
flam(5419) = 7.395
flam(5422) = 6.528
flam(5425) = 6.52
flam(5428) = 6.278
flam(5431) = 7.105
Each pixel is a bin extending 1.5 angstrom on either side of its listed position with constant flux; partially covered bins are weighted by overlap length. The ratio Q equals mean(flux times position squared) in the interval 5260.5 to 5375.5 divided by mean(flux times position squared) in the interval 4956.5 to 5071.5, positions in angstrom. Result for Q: 1.5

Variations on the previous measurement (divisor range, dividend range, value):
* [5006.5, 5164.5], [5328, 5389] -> 1.45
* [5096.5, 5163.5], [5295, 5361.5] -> 1.29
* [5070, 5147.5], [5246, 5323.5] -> 1.26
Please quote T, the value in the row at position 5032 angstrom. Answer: 4.597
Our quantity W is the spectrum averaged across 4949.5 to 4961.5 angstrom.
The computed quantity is 4.63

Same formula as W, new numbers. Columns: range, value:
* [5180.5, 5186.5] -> 3.17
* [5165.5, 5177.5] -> 3.89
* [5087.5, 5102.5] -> 4.52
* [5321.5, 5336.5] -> 5.74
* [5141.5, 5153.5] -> 4.85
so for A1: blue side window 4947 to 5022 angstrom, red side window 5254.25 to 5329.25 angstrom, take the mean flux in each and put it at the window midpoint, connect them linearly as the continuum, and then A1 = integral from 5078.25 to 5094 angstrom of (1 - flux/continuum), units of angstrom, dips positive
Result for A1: 1.8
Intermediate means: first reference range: 4.3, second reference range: 5.51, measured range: 4.15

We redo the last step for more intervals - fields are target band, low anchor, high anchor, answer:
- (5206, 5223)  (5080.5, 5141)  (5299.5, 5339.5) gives 0.6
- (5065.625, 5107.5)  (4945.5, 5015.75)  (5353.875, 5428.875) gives 2.8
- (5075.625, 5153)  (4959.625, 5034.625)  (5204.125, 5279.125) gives 0.9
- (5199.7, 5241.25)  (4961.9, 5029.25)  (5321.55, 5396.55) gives 2.2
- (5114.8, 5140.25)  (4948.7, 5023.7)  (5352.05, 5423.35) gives 1.0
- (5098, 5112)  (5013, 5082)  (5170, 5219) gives -1.7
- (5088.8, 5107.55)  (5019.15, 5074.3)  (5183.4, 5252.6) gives -0.5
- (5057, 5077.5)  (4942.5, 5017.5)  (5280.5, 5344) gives 0.2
